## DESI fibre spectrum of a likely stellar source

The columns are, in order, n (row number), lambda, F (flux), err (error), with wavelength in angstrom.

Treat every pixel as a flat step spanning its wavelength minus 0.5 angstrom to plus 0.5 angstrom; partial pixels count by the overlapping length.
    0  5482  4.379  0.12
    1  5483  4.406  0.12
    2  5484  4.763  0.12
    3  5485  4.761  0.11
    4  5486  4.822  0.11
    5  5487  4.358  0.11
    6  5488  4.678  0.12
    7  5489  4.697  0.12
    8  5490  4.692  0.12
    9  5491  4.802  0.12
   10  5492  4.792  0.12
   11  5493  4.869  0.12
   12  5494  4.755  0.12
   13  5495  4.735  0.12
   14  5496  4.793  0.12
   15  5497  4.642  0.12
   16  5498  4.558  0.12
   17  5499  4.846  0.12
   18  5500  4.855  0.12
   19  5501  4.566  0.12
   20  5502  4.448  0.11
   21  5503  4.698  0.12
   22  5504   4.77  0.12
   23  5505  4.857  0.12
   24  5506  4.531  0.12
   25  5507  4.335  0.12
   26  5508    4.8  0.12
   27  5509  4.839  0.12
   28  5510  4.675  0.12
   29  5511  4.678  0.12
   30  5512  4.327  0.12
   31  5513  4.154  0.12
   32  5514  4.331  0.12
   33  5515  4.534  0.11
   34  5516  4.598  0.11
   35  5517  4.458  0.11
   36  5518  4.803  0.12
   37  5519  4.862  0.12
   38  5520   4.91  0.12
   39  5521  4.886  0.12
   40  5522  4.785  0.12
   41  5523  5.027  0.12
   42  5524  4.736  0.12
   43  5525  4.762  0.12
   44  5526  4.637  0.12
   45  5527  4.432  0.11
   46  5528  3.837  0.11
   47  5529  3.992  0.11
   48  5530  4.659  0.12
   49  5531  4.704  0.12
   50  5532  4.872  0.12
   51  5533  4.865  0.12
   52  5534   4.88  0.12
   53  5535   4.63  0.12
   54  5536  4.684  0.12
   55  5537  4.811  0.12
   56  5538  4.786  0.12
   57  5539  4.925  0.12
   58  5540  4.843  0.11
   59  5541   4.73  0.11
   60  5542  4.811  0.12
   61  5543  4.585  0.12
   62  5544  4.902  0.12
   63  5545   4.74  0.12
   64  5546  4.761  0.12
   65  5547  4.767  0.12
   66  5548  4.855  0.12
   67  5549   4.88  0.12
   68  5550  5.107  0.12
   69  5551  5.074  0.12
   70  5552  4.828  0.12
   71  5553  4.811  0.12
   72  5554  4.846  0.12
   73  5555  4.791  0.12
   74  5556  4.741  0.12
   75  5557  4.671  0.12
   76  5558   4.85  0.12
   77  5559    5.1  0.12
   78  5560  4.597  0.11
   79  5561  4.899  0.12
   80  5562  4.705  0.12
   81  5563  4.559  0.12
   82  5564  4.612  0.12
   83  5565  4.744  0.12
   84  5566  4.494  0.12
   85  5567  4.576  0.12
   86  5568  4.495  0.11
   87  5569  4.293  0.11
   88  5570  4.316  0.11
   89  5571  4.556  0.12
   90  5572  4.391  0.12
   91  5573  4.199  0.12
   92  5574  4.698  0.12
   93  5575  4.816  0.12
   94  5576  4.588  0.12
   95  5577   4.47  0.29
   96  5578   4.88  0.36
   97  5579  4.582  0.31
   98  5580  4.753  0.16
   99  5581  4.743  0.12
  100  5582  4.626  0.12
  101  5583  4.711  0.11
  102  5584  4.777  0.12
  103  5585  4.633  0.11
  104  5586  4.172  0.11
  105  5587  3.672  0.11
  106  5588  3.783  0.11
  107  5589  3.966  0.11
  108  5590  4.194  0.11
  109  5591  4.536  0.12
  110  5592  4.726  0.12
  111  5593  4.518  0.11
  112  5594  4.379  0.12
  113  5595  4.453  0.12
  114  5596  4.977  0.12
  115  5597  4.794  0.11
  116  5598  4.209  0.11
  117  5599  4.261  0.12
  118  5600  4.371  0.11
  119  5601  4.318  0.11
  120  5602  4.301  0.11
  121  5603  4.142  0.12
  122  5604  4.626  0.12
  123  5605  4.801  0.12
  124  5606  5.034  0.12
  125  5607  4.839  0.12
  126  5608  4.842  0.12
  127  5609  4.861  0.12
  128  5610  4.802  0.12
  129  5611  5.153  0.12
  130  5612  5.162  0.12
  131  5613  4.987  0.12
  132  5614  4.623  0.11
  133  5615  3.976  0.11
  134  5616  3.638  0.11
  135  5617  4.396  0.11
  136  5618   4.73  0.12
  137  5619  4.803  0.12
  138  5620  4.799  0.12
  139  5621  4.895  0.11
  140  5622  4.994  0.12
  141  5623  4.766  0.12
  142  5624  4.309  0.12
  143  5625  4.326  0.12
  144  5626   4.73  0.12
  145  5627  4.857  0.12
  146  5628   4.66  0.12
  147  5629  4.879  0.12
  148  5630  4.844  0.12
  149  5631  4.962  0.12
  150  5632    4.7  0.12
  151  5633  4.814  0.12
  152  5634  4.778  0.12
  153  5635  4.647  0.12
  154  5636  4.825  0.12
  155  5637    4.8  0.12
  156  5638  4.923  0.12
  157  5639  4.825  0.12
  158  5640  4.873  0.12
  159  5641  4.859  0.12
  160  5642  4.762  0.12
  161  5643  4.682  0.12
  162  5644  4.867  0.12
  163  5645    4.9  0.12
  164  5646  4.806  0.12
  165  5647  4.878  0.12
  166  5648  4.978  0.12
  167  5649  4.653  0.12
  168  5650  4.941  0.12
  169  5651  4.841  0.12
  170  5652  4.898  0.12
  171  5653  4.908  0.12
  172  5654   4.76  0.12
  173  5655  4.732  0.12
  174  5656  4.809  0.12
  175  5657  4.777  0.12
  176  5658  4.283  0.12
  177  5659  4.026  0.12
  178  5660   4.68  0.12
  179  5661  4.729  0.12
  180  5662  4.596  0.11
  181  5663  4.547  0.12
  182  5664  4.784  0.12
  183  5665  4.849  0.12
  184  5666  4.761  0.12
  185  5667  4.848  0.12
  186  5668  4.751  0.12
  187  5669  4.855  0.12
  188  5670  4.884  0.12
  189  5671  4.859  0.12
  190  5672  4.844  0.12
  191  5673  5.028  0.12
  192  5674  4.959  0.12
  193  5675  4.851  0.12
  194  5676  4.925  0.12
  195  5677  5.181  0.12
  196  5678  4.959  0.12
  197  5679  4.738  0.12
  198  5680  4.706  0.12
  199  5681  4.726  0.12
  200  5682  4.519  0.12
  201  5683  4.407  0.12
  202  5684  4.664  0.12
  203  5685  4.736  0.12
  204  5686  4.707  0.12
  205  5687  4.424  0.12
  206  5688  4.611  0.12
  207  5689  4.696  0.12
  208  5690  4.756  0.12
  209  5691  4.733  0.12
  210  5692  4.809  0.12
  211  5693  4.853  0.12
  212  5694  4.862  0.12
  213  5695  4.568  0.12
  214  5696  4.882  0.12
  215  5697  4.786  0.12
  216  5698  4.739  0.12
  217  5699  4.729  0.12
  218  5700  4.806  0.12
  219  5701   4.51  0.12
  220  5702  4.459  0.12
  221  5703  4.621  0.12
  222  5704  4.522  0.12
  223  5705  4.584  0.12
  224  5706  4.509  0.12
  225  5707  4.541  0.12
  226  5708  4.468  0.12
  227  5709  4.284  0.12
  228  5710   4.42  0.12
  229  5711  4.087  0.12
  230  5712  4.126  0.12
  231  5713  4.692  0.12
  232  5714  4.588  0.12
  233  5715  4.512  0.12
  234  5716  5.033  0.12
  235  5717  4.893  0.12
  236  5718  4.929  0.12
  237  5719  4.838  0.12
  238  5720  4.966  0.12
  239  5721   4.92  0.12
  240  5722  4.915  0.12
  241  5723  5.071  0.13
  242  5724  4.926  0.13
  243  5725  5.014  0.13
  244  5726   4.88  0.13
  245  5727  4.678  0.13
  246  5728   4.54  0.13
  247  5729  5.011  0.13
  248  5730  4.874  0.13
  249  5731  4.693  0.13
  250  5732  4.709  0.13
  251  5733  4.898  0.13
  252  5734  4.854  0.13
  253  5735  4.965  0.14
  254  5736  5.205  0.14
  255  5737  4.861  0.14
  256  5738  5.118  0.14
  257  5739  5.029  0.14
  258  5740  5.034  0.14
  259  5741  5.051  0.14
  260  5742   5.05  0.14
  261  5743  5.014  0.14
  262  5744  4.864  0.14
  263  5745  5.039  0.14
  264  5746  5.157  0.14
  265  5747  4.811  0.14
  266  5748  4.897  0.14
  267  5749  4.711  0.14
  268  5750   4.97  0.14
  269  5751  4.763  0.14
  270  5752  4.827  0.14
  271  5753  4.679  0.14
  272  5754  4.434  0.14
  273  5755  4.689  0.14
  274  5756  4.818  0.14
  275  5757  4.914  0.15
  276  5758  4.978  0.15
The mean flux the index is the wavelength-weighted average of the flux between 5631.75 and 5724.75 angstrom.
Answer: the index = 4.74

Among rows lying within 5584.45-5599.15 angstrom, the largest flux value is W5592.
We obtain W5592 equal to 4.977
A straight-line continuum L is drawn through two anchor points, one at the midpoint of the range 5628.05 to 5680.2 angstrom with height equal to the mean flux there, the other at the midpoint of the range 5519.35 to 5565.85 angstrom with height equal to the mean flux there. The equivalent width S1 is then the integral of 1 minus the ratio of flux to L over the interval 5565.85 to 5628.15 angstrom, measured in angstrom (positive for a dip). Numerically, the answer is 2.9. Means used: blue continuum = 4.75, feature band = 4.55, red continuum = 4.8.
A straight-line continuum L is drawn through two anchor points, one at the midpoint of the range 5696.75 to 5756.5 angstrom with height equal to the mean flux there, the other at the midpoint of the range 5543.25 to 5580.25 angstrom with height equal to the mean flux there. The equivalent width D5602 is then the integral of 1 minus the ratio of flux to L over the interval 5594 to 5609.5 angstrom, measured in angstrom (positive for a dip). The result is 0.4 angstrom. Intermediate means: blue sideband 4.7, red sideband 4.78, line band 4.58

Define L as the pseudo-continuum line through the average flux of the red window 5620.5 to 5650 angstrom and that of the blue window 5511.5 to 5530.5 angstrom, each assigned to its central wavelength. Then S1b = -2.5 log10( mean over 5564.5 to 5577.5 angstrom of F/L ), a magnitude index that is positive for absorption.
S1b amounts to 0.04 mag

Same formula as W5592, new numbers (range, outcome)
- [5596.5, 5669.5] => 5.162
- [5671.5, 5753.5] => 5.205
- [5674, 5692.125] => 5.181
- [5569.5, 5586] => 4.88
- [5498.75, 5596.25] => 5.107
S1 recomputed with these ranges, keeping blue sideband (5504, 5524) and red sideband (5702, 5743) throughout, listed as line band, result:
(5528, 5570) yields -0.46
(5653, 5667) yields 0.24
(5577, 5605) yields 1.46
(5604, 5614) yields -0.43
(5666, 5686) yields -0.26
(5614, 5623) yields 0.32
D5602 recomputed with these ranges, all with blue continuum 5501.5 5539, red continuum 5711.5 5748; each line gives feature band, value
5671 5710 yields 1.1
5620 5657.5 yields -0.1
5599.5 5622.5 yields 0.4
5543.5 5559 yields -0.6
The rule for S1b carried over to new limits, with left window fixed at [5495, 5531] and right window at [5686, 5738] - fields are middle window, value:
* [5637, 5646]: -0.033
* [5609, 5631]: -0.004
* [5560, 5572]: 0.020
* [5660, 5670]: -0.011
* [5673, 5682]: -0.036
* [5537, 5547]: -0.035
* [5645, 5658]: -0.027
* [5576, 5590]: 0.052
